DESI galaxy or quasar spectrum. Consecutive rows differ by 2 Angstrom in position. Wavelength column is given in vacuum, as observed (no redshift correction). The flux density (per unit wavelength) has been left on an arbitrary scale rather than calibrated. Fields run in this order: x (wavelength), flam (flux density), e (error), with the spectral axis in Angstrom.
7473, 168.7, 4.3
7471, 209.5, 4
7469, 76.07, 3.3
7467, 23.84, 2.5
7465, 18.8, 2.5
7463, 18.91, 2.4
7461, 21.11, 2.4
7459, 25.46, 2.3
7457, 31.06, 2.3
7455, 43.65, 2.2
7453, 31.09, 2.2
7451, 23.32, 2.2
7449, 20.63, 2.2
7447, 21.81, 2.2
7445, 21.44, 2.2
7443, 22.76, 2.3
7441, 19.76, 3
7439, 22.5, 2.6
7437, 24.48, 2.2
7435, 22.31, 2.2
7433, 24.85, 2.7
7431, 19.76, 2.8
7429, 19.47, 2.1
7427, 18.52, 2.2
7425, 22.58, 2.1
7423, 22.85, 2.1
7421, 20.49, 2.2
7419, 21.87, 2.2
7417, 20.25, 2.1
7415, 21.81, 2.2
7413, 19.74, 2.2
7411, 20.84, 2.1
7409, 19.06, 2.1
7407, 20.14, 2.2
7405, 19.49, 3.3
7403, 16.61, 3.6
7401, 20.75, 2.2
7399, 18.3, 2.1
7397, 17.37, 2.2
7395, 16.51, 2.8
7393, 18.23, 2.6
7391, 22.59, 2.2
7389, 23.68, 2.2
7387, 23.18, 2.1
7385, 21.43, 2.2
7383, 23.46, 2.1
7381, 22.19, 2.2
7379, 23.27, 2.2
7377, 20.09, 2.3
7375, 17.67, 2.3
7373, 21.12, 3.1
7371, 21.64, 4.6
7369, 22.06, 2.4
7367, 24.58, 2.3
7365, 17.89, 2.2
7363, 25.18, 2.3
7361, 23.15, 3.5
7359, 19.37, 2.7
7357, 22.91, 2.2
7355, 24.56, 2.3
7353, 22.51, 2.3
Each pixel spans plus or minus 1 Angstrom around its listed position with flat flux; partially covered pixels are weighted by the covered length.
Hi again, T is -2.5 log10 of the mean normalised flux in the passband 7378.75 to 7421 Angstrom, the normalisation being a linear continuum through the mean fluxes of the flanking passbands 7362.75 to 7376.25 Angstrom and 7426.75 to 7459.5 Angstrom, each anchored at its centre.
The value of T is 0.10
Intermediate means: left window 21.2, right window 24.4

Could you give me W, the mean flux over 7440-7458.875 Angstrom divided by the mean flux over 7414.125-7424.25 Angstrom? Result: 1.22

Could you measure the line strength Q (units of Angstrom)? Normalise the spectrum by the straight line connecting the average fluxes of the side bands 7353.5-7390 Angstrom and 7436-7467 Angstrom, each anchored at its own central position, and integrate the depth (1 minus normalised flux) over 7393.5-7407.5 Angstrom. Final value 2.78 Angstrom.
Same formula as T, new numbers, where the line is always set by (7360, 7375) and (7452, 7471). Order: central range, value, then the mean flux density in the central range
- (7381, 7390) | 0.13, 22.9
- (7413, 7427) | 0.47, 21.3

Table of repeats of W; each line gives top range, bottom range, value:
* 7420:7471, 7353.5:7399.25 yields 1.36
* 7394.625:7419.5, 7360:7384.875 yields 0.89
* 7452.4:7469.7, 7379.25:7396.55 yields 1.47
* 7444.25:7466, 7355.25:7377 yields 1.17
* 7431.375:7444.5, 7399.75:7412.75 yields 1.16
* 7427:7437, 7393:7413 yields 1.15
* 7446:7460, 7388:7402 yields 1.43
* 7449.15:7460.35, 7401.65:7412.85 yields 1.54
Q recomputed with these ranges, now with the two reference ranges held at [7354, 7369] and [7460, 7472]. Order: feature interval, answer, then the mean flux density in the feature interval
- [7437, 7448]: 6.4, 21.9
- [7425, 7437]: 6.7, 21.4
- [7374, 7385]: 3.0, 21.3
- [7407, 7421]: 7.1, 20.6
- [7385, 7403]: 7.5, 20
